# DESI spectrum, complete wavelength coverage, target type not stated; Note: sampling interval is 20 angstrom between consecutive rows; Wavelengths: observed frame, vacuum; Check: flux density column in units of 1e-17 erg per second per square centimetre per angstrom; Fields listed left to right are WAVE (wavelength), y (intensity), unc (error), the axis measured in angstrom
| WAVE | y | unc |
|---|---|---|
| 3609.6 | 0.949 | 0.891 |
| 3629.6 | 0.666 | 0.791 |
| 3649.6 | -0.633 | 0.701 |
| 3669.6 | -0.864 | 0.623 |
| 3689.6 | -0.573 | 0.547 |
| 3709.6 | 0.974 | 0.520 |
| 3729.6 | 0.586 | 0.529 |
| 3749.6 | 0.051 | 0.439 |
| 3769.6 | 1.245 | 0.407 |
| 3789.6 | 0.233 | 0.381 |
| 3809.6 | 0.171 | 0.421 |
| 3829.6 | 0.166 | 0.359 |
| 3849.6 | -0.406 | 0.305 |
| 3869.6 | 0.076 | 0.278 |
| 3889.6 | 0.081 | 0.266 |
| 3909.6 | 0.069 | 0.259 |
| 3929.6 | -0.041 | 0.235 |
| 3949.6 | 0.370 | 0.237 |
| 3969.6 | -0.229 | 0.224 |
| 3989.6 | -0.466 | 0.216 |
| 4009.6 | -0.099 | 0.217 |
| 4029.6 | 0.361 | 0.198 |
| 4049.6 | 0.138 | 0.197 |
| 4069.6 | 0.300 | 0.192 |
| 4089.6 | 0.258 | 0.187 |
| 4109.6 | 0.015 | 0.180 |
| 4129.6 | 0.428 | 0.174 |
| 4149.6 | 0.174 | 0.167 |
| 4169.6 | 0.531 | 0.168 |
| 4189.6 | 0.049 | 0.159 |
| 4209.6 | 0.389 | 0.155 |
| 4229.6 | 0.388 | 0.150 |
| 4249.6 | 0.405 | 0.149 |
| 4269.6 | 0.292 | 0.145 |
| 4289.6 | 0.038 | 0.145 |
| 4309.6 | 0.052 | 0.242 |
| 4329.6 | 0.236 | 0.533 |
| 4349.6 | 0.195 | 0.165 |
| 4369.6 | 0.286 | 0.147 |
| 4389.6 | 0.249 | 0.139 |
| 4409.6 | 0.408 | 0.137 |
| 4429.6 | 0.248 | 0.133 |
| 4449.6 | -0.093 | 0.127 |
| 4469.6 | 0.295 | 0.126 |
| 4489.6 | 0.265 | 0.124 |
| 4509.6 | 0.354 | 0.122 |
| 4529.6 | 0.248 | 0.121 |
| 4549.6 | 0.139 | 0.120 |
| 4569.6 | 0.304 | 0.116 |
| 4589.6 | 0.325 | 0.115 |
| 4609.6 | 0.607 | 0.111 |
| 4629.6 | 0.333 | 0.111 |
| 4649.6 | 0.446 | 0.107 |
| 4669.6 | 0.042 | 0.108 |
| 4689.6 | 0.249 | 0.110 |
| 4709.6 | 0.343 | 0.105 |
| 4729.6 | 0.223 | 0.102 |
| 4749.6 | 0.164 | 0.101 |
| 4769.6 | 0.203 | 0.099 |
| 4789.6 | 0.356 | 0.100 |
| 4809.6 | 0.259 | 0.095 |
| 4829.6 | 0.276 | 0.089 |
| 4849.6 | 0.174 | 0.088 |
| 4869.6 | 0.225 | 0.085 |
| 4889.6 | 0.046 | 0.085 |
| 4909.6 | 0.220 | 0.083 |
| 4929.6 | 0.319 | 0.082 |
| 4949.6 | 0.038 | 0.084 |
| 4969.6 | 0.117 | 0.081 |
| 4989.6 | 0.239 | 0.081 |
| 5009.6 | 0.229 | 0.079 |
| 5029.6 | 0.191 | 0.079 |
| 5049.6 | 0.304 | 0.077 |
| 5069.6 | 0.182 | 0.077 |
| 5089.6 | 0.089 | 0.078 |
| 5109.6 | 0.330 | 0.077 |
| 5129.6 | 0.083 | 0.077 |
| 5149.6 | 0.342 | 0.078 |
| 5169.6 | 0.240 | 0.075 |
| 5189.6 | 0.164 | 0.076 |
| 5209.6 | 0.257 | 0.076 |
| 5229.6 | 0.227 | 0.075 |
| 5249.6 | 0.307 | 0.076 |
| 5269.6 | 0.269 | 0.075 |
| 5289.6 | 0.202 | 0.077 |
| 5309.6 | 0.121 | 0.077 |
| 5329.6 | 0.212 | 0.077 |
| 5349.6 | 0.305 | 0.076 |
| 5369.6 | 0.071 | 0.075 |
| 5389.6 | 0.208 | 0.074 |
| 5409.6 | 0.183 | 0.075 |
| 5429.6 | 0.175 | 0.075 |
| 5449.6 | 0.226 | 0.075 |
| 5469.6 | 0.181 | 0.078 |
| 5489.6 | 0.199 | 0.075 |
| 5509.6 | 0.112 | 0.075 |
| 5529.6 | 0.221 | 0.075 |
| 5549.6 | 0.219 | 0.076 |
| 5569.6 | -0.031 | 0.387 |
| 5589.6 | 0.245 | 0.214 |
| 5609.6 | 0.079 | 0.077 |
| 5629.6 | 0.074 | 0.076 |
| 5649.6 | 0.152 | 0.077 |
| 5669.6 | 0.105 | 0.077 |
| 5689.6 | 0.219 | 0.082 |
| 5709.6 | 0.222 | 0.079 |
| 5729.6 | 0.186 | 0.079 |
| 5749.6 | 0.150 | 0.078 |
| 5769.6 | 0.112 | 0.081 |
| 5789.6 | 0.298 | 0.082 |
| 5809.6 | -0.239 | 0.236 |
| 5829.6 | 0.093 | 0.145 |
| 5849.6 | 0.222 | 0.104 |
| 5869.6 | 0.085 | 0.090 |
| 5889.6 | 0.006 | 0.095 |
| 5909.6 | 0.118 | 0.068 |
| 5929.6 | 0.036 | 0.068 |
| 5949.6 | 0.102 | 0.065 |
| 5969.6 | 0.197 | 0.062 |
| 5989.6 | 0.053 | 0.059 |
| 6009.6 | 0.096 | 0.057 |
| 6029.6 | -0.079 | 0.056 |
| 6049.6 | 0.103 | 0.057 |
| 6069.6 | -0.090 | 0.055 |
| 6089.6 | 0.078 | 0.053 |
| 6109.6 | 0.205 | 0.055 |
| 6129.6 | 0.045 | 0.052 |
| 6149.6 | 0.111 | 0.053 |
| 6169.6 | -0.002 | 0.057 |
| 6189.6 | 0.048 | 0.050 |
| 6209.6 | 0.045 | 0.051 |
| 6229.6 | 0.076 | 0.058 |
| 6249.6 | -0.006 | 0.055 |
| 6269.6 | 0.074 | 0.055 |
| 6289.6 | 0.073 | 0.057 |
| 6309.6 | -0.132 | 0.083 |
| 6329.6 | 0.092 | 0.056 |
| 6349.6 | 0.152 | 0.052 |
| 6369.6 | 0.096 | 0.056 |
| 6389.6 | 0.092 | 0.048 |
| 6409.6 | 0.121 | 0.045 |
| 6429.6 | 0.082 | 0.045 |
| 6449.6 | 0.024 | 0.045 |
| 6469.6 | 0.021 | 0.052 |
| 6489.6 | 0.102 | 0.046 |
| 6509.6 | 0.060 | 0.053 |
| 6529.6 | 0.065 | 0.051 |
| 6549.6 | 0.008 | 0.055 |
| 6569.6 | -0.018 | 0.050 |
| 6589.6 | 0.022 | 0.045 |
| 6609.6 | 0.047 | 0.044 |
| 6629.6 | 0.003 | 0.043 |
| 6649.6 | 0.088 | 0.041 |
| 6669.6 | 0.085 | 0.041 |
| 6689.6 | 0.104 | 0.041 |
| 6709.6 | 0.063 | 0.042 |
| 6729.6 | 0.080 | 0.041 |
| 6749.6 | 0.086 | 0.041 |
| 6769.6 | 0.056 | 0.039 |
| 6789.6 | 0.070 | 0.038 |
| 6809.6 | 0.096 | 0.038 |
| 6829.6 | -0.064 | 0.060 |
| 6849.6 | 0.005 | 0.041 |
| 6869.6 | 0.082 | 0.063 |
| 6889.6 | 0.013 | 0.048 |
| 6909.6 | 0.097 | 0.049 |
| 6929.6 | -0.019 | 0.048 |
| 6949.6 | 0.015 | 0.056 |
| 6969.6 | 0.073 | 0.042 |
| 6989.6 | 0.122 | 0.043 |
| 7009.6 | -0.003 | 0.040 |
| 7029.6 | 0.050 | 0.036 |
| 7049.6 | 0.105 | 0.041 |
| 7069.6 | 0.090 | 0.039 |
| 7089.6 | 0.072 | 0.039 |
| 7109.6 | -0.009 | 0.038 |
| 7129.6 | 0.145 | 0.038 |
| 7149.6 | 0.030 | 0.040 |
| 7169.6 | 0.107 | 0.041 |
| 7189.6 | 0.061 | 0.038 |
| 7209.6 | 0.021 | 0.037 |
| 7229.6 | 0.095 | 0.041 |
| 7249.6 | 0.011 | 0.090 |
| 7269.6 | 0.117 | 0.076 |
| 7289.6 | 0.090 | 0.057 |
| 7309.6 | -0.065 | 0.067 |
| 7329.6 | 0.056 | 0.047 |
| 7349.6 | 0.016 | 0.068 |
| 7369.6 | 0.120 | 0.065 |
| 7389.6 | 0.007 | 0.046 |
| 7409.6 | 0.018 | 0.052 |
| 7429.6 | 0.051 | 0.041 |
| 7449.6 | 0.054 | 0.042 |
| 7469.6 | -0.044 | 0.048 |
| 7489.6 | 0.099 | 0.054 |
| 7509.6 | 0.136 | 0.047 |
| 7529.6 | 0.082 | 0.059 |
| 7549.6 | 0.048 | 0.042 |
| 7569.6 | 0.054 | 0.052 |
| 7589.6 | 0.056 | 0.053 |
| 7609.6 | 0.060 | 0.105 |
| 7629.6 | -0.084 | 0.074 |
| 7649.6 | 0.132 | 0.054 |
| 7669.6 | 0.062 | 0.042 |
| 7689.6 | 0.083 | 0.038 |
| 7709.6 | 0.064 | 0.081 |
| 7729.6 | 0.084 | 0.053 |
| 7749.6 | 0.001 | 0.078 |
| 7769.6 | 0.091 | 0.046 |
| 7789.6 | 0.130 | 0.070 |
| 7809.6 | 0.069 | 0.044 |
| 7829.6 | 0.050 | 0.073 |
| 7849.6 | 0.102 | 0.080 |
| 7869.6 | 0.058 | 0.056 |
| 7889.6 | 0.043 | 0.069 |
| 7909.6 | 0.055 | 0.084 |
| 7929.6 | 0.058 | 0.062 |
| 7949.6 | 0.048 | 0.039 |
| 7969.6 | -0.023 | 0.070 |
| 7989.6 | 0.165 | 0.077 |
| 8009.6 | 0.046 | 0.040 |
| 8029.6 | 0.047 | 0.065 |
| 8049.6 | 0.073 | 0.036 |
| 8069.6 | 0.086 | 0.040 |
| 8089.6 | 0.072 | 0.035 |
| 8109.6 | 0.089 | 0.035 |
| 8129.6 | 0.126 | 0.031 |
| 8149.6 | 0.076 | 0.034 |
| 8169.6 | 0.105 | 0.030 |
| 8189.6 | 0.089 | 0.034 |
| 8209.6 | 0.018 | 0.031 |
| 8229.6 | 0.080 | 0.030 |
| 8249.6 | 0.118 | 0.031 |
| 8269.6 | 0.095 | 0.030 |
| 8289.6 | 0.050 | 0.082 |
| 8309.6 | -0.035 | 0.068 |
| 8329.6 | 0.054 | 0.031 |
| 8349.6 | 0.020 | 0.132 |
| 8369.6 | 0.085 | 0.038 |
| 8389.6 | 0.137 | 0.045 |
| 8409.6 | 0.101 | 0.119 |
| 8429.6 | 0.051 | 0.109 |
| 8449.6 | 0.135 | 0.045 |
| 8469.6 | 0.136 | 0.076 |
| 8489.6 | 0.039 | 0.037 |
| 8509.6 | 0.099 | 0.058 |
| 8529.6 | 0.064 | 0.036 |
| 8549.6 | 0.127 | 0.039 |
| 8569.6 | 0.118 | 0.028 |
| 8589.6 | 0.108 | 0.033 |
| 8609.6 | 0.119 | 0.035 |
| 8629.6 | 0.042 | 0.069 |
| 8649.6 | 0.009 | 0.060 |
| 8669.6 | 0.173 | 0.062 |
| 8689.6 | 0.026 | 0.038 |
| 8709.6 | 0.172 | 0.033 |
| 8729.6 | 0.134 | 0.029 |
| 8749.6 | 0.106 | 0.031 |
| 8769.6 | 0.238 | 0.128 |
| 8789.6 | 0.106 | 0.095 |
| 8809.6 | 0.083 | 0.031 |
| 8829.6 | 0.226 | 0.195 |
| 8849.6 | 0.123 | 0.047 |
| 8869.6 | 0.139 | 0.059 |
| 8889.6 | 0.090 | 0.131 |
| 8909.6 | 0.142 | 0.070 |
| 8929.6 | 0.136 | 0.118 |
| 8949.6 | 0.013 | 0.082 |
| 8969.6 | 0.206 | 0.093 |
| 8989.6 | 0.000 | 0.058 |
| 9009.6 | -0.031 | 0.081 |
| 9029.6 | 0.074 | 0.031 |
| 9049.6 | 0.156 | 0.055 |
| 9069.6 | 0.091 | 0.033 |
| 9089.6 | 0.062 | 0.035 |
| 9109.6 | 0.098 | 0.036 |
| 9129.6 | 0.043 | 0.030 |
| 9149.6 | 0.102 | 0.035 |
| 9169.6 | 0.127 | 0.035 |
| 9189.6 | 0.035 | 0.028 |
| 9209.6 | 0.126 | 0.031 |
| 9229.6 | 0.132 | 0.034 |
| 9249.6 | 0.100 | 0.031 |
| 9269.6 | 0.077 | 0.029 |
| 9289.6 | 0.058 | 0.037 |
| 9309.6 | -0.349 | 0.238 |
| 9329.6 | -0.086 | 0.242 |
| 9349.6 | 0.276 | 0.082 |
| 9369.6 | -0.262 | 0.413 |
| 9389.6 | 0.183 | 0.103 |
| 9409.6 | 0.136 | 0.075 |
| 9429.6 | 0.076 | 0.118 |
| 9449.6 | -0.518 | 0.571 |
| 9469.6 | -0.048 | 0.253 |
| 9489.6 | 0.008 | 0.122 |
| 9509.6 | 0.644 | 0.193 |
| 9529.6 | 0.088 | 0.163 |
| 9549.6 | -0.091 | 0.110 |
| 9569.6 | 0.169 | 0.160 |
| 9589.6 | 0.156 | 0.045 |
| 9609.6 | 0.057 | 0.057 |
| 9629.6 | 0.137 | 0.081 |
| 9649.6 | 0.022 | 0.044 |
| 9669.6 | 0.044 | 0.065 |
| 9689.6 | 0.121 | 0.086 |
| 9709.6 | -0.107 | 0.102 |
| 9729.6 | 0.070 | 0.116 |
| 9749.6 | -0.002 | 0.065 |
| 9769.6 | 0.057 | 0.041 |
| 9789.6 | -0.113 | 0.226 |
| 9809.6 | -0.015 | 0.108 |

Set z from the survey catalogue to 1.55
